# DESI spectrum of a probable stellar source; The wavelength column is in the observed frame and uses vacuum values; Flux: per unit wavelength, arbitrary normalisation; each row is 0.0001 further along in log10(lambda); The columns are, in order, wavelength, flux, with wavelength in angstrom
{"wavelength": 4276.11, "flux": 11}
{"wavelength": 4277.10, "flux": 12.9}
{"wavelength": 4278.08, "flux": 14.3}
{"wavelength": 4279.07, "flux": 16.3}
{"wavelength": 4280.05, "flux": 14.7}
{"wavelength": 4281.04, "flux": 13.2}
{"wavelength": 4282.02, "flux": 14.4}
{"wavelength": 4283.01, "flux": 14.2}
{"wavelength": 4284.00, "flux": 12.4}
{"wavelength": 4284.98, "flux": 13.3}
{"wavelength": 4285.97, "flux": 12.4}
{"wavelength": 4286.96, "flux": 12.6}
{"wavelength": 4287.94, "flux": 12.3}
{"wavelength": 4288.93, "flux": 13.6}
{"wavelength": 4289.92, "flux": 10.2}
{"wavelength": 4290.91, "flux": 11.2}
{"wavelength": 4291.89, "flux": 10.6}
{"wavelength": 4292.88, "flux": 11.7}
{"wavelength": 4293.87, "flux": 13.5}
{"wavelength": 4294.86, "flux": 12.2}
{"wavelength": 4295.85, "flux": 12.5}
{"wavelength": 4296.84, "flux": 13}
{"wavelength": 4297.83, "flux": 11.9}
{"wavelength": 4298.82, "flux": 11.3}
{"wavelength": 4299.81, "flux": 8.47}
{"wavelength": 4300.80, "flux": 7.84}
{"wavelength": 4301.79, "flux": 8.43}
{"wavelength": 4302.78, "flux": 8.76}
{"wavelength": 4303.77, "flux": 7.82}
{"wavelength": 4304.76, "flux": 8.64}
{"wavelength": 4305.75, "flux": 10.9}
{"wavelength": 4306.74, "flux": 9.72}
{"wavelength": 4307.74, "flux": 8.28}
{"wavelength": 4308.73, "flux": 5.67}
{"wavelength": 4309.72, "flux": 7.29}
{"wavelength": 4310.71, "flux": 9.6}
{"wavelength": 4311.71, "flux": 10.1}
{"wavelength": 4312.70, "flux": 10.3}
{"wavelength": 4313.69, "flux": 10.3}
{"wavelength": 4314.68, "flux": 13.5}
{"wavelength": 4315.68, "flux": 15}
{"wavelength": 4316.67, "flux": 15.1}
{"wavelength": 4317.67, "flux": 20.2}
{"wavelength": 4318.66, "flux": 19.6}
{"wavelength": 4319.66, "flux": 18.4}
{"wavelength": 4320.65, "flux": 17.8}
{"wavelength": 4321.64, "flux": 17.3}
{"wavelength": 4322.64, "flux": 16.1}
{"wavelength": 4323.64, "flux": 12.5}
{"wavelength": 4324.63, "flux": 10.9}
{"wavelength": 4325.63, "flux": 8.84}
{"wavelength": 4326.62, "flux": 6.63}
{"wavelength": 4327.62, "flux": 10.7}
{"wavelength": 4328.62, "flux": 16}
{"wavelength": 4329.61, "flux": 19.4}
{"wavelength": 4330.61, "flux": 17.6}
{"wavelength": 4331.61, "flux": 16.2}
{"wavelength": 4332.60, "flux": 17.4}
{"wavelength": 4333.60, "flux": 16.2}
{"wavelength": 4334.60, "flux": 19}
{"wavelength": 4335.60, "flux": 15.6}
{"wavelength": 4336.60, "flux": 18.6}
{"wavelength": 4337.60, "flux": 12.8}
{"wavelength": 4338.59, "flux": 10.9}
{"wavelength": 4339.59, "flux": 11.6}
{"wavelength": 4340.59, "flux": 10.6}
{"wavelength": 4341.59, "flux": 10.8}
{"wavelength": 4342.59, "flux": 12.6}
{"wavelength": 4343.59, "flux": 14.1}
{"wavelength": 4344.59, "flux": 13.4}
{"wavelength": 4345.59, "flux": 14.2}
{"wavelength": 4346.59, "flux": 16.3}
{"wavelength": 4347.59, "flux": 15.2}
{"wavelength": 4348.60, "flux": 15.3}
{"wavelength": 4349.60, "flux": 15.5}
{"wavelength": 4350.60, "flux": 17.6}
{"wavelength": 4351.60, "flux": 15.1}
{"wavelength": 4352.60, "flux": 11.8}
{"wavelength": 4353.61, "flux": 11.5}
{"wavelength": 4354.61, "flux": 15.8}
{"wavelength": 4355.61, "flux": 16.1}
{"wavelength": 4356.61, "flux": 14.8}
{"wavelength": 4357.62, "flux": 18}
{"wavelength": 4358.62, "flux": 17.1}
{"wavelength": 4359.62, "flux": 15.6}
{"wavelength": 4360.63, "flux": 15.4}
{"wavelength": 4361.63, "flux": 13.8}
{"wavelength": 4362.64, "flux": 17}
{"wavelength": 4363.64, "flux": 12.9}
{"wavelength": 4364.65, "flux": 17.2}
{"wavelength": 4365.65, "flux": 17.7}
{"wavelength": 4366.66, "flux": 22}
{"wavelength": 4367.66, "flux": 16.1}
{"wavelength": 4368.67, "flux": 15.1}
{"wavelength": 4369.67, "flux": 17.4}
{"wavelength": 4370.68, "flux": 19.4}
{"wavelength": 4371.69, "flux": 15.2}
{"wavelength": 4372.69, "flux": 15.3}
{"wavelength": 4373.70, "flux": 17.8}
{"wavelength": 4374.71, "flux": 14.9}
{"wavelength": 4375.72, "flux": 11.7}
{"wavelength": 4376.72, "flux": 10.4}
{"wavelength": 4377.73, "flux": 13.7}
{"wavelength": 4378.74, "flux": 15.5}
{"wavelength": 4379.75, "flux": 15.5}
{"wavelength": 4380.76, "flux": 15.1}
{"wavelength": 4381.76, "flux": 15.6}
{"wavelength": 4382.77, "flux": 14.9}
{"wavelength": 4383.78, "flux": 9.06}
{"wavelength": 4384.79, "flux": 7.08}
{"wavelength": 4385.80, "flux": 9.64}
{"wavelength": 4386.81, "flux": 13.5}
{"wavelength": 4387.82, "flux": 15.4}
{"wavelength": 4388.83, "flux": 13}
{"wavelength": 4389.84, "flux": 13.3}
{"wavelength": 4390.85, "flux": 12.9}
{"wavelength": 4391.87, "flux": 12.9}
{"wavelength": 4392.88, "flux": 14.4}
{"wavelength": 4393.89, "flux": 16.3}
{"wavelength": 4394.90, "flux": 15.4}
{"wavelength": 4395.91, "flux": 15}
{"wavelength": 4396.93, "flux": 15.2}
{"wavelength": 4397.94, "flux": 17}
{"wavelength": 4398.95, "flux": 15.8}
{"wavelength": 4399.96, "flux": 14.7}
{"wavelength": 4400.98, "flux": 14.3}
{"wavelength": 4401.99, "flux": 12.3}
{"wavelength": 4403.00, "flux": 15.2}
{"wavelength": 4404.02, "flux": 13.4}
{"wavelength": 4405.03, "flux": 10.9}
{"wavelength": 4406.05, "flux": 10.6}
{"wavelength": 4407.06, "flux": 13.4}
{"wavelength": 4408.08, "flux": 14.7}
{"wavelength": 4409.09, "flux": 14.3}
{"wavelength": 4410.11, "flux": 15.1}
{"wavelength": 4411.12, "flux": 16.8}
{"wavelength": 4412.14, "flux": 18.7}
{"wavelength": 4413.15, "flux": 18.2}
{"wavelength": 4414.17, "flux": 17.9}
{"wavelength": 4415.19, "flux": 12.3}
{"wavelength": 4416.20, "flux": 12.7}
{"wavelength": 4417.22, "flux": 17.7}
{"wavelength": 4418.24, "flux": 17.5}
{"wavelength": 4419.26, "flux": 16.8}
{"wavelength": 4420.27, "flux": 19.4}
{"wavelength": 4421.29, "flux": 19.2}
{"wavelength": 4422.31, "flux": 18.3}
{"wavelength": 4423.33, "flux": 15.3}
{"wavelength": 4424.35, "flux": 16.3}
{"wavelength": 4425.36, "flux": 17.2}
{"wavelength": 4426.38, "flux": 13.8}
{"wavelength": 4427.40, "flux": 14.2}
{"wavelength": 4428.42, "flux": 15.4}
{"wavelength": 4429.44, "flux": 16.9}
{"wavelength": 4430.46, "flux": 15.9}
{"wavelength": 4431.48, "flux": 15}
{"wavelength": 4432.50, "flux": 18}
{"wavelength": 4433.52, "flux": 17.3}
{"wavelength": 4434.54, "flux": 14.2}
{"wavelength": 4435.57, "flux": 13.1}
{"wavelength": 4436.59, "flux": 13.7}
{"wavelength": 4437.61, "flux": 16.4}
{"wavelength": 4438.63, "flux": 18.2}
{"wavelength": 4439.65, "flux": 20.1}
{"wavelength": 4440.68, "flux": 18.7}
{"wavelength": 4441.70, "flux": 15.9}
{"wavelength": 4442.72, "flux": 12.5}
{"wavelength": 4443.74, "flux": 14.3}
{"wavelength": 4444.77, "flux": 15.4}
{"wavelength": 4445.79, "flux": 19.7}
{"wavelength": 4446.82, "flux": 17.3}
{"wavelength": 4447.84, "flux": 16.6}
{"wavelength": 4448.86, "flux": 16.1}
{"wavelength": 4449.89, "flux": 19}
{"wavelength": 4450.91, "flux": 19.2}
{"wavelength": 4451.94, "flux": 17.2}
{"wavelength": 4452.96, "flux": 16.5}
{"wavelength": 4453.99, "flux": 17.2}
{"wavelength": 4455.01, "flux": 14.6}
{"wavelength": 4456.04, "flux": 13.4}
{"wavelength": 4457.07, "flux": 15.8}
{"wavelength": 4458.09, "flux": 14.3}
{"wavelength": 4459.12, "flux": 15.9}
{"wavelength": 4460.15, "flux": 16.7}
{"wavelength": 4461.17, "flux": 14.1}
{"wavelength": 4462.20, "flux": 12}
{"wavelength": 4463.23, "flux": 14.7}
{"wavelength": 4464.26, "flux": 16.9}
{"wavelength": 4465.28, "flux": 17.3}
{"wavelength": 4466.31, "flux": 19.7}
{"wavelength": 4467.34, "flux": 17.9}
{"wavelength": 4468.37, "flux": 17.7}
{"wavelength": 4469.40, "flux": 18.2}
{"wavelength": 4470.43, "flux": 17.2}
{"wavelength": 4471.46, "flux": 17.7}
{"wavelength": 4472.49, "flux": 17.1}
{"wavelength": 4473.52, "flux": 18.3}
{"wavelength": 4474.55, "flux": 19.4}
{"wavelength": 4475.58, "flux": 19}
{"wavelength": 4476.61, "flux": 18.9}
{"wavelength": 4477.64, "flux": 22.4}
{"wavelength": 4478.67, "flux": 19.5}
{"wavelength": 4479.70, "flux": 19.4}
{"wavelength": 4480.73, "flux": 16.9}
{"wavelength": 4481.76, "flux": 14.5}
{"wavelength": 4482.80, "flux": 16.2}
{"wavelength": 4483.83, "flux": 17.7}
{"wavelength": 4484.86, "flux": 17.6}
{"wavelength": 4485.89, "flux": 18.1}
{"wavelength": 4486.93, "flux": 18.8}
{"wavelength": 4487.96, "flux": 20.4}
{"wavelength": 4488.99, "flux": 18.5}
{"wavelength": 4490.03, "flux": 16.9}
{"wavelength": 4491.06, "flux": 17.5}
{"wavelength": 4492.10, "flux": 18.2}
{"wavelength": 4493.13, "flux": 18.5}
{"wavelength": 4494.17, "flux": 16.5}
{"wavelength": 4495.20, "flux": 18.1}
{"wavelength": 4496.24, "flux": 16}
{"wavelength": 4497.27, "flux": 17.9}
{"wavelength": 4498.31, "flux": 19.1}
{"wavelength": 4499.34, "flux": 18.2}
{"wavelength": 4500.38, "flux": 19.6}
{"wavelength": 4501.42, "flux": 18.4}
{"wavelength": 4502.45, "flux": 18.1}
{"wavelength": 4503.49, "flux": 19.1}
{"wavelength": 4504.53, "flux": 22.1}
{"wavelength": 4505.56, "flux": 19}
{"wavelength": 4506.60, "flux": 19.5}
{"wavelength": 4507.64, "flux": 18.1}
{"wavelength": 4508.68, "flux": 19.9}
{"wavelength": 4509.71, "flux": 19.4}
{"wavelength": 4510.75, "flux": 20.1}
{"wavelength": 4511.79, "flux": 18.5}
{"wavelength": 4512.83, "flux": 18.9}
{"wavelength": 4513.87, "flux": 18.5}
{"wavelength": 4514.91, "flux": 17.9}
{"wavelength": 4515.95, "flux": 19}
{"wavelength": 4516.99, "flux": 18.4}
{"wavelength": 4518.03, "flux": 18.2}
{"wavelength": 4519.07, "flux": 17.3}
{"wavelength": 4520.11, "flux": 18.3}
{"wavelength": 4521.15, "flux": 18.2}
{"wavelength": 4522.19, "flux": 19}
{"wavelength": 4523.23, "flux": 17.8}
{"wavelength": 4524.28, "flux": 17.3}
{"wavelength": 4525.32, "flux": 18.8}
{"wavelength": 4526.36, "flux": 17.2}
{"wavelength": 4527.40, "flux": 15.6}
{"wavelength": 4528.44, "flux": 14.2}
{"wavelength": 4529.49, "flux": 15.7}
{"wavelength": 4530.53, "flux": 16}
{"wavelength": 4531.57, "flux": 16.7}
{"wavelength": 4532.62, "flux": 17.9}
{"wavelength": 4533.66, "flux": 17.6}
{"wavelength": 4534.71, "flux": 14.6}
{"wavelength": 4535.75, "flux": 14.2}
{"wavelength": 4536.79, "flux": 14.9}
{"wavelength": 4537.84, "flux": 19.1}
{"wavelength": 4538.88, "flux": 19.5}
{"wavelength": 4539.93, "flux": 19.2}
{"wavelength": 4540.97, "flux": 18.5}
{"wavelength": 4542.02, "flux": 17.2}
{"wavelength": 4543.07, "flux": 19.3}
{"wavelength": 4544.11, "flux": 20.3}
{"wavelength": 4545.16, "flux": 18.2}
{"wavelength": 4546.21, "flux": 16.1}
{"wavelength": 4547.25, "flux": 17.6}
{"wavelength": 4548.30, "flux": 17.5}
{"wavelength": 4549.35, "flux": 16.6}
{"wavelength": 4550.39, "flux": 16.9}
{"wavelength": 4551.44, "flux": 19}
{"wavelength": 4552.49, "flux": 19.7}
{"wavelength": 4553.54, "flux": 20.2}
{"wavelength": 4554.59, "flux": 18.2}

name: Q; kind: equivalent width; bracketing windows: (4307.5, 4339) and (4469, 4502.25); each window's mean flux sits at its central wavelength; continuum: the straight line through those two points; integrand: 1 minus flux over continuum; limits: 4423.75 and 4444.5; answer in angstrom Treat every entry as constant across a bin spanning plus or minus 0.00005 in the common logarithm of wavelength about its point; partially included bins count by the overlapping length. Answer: 1.2 angstrom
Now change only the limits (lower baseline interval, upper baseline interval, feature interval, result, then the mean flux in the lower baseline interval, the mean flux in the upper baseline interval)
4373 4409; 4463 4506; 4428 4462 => 0.3 angstrom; 13.7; 18.2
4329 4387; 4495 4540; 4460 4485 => -0.6 angstrom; 14.9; 18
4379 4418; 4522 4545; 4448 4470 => -1.1 angstrom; 14.2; 17.3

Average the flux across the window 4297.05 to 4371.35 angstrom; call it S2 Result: 13.9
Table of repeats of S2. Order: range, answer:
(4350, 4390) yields 14.9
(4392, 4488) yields 16.3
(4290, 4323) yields 11.9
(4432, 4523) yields 17.6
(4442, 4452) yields 16.7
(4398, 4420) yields 15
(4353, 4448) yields 15.3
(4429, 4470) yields 16.3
